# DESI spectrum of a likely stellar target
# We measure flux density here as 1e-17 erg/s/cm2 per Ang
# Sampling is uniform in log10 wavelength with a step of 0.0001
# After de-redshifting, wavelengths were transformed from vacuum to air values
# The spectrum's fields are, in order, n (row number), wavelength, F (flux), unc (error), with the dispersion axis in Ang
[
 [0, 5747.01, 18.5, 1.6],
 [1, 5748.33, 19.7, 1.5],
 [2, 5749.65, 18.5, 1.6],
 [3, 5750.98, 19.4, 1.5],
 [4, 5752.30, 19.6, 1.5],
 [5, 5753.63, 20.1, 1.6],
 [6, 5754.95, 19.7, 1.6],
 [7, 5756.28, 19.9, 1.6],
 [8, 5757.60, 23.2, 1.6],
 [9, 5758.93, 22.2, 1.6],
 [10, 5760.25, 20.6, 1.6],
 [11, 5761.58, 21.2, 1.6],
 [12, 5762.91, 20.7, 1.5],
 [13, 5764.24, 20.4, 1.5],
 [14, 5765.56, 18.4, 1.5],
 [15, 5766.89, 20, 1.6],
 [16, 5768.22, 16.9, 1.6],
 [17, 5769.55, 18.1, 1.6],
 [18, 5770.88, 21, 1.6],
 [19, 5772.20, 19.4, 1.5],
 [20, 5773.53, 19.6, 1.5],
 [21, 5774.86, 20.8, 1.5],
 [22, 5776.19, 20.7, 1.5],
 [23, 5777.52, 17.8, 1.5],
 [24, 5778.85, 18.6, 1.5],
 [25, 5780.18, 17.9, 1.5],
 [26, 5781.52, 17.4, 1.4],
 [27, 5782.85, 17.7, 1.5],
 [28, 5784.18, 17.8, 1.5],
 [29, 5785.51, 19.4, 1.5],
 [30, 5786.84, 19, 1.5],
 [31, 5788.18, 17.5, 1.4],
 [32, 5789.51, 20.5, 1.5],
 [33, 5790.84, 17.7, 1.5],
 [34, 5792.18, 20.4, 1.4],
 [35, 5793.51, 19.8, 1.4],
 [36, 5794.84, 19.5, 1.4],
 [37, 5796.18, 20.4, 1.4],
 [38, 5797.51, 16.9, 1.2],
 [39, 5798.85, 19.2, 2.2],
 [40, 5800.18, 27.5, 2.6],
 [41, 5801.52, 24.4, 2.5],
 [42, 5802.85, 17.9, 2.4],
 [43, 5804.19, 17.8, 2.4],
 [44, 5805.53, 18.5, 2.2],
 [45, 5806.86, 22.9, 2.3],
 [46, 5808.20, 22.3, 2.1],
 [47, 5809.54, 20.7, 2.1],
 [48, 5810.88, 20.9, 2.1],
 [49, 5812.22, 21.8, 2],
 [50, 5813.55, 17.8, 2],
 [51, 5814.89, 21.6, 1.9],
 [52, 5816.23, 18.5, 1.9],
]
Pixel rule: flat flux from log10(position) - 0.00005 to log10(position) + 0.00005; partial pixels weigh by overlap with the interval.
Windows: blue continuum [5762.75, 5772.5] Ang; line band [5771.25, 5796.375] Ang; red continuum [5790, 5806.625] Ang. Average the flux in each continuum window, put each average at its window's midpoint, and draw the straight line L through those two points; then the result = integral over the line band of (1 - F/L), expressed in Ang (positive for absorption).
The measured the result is 0.9 Ang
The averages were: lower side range 19.3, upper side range 20.1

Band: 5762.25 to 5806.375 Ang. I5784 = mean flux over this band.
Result 19.4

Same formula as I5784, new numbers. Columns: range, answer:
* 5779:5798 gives 18.7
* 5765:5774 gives 19.1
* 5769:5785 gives 18.9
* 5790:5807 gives 20.2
